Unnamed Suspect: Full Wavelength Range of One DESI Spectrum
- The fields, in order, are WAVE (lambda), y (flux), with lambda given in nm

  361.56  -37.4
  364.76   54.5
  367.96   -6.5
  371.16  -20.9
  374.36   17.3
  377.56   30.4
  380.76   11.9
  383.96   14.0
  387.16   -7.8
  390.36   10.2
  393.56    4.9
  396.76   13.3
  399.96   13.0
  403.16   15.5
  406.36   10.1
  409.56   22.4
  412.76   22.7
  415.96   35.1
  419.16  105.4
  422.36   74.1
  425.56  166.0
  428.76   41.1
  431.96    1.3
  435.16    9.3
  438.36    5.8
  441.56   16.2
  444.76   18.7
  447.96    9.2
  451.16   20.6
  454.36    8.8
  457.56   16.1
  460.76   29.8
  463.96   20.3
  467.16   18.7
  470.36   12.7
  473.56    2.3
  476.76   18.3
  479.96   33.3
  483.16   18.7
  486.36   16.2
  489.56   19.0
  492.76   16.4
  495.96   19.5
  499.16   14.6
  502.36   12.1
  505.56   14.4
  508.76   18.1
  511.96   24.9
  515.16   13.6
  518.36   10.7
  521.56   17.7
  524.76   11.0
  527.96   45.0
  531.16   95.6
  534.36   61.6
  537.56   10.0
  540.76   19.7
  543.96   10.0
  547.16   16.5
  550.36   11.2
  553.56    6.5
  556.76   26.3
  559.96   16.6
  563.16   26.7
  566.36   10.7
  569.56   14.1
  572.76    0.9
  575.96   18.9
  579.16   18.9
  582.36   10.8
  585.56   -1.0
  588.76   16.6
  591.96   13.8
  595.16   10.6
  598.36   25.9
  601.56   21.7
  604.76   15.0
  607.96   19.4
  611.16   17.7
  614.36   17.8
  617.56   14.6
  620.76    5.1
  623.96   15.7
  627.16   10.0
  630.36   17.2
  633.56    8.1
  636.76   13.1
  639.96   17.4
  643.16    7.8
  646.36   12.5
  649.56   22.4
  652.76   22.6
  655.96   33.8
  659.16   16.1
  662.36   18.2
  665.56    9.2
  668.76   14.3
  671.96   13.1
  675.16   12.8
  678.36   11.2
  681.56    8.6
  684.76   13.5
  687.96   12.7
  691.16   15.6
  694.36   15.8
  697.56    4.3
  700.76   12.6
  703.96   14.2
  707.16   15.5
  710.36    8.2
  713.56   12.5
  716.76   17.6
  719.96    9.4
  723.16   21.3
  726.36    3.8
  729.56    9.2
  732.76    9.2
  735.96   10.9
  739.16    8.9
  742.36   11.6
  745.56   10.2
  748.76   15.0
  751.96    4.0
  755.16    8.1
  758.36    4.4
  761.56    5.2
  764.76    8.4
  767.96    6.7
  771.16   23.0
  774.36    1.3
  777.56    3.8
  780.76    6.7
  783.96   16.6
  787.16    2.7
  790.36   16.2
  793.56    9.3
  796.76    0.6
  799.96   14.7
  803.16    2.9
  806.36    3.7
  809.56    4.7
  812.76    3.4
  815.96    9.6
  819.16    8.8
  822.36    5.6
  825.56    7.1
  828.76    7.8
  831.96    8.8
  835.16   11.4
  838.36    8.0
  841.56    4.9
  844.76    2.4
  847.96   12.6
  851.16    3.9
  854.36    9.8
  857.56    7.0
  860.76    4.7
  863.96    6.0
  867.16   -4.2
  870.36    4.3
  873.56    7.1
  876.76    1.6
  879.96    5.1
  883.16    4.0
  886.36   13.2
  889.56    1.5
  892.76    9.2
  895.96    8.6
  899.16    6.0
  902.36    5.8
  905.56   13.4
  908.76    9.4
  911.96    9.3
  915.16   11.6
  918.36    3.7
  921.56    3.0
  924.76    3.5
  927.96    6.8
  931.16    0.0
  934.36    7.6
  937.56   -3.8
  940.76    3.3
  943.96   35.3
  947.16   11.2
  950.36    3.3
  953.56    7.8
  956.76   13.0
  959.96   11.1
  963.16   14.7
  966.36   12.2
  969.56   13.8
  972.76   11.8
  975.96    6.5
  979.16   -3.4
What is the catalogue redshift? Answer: 2.44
